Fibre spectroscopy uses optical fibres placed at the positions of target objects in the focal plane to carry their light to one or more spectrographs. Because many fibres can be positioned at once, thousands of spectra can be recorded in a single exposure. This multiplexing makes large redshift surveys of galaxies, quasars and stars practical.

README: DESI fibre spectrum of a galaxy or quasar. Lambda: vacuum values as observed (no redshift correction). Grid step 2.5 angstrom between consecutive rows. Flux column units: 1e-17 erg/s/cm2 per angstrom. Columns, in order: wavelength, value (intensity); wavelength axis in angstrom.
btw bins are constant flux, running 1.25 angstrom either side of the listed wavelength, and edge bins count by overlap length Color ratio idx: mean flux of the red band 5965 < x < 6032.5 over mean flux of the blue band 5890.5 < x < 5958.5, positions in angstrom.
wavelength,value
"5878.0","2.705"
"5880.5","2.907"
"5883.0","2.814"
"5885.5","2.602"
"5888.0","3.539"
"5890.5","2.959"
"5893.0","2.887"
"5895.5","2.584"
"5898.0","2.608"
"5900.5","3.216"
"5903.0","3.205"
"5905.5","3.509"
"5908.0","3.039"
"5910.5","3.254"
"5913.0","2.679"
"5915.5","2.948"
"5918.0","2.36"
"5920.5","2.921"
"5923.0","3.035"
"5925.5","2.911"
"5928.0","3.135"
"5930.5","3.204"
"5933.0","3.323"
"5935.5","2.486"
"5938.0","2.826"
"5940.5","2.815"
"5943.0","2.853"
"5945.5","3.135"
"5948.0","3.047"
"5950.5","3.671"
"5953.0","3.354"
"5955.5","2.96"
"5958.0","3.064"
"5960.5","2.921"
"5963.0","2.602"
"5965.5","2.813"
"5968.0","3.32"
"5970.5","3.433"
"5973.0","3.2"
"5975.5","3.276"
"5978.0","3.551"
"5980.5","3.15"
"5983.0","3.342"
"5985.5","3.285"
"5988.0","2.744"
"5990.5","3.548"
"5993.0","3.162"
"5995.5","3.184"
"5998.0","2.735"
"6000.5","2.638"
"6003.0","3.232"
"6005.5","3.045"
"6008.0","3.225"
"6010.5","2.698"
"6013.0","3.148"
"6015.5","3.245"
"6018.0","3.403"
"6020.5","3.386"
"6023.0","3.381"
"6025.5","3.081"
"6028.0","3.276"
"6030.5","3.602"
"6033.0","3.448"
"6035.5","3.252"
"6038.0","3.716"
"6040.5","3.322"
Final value 1.1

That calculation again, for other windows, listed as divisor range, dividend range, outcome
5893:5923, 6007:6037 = 1.11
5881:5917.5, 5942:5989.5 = 1.06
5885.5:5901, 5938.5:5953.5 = 1.07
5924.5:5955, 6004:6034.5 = 1.06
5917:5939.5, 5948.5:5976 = 1.08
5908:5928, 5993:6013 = 1.03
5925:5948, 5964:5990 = 1.08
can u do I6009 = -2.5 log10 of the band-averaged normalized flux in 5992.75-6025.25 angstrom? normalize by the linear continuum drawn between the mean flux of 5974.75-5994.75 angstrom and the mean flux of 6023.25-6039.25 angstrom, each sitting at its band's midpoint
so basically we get 0.07 mag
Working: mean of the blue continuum 3.25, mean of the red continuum 3.39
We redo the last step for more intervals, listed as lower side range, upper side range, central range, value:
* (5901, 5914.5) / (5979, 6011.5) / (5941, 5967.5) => 0.02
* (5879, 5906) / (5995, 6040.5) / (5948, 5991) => -0.02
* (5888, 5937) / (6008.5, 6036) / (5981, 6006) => 0.03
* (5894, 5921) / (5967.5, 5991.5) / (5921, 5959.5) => 0.02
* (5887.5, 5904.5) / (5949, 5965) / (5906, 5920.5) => 0.04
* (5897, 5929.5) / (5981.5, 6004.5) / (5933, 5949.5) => 0.04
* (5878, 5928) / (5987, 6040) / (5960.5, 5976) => 0.00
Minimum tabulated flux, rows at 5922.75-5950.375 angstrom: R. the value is 2.486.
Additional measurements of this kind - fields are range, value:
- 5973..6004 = 2.638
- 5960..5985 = 2.602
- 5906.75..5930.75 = 2.36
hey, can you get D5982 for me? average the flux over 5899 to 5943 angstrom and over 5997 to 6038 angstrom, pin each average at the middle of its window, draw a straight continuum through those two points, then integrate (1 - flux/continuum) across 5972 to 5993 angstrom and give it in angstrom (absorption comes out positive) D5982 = -0.9 angstrom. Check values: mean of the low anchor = 2.99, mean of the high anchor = 3.19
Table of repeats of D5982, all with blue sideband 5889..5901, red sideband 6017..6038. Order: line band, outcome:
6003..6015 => 0.9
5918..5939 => 0.2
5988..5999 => 0.4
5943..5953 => -0.6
